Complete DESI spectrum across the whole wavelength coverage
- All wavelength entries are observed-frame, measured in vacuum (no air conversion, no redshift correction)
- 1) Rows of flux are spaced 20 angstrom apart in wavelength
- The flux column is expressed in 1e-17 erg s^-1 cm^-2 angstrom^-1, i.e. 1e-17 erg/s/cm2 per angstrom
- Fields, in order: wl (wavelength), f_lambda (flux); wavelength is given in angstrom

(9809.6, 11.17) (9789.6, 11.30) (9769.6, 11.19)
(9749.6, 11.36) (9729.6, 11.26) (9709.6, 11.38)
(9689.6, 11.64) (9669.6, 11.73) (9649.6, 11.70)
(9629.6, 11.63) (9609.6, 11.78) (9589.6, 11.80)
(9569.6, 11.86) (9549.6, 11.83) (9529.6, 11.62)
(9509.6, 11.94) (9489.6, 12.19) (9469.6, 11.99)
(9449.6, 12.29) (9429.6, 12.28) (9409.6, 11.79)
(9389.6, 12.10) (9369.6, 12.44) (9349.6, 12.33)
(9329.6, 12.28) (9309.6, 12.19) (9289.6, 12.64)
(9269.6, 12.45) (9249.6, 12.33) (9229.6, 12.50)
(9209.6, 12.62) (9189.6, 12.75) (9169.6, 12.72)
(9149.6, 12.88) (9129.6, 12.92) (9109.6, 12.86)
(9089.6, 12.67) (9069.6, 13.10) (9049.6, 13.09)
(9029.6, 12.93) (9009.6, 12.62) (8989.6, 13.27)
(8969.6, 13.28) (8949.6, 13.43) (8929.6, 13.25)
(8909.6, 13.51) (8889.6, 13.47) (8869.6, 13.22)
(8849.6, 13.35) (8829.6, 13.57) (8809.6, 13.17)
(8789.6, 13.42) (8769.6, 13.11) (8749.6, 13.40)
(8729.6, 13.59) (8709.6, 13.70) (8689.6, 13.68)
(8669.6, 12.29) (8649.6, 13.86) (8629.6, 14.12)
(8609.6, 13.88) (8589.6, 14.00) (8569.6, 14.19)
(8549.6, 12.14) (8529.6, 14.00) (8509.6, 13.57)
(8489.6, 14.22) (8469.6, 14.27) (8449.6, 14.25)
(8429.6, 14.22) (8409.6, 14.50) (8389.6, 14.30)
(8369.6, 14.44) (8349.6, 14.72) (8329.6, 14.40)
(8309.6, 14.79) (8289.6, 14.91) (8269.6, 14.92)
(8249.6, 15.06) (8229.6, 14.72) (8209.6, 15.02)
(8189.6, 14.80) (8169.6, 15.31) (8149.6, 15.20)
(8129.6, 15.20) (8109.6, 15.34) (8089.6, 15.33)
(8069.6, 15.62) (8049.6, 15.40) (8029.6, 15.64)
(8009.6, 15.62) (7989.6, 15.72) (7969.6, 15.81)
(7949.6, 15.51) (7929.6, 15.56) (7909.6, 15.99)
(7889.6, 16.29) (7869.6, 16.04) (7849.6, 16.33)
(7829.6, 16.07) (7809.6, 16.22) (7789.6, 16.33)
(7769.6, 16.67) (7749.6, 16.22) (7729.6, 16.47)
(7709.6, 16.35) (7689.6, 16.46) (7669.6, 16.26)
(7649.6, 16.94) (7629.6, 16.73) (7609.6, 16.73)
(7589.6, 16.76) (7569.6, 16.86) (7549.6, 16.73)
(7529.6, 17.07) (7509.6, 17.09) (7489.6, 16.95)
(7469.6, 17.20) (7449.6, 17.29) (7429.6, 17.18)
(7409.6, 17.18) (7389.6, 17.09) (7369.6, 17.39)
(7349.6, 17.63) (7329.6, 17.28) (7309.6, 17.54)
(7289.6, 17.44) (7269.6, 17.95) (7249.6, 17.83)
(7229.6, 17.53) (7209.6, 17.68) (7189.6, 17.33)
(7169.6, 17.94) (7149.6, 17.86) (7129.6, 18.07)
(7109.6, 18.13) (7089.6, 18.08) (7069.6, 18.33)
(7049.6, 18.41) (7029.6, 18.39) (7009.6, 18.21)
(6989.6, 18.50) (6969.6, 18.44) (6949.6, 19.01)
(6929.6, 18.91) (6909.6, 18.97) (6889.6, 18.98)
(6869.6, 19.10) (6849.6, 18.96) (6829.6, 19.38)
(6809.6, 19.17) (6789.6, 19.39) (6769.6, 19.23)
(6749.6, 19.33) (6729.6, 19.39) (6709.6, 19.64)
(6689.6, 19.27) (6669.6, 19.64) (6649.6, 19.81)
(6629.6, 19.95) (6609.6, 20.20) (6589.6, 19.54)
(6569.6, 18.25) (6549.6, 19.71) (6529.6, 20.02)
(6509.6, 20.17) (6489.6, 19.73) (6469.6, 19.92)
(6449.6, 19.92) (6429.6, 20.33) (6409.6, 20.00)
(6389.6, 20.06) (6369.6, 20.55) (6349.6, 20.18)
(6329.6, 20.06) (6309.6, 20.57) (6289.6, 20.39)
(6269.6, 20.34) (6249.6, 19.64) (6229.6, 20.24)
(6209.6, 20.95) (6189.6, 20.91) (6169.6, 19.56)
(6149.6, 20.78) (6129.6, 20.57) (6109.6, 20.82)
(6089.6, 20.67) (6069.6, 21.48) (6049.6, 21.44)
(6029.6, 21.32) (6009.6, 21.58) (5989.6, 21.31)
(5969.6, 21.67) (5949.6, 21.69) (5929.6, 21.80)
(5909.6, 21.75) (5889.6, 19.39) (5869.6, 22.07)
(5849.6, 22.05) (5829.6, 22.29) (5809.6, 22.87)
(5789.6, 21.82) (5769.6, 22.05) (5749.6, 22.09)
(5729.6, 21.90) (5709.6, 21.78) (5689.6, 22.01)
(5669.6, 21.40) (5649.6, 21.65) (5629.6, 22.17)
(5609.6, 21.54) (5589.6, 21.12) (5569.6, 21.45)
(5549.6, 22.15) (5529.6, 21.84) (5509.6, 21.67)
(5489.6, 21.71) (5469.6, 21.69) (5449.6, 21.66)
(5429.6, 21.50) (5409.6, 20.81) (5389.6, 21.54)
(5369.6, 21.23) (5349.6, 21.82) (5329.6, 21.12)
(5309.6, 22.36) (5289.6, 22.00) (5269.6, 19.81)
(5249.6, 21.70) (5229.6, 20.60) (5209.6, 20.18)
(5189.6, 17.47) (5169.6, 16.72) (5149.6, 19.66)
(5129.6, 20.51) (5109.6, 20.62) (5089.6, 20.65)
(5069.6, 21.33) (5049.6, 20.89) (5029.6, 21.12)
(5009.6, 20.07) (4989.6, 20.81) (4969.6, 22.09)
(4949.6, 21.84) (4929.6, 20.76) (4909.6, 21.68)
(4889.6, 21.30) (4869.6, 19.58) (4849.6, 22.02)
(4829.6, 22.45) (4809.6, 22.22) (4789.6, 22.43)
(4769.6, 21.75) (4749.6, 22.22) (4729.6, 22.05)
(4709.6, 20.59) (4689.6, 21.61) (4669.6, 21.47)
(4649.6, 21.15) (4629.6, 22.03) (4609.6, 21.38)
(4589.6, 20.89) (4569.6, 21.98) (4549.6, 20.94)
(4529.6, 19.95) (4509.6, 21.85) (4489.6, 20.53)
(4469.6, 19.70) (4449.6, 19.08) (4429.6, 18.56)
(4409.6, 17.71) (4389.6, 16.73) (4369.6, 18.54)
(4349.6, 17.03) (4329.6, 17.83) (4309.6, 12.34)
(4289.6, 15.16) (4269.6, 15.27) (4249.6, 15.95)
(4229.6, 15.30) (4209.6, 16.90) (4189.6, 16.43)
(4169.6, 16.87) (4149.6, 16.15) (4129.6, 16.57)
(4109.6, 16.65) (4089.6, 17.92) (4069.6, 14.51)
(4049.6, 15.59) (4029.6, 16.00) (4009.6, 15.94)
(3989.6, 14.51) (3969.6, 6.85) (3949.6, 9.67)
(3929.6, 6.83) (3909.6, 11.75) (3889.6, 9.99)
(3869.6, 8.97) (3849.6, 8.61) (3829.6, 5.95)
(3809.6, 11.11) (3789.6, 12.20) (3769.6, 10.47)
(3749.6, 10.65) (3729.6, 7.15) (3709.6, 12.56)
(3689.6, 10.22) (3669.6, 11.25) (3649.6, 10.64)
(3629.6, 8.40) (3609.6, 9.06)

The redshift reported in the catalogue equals 0.00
